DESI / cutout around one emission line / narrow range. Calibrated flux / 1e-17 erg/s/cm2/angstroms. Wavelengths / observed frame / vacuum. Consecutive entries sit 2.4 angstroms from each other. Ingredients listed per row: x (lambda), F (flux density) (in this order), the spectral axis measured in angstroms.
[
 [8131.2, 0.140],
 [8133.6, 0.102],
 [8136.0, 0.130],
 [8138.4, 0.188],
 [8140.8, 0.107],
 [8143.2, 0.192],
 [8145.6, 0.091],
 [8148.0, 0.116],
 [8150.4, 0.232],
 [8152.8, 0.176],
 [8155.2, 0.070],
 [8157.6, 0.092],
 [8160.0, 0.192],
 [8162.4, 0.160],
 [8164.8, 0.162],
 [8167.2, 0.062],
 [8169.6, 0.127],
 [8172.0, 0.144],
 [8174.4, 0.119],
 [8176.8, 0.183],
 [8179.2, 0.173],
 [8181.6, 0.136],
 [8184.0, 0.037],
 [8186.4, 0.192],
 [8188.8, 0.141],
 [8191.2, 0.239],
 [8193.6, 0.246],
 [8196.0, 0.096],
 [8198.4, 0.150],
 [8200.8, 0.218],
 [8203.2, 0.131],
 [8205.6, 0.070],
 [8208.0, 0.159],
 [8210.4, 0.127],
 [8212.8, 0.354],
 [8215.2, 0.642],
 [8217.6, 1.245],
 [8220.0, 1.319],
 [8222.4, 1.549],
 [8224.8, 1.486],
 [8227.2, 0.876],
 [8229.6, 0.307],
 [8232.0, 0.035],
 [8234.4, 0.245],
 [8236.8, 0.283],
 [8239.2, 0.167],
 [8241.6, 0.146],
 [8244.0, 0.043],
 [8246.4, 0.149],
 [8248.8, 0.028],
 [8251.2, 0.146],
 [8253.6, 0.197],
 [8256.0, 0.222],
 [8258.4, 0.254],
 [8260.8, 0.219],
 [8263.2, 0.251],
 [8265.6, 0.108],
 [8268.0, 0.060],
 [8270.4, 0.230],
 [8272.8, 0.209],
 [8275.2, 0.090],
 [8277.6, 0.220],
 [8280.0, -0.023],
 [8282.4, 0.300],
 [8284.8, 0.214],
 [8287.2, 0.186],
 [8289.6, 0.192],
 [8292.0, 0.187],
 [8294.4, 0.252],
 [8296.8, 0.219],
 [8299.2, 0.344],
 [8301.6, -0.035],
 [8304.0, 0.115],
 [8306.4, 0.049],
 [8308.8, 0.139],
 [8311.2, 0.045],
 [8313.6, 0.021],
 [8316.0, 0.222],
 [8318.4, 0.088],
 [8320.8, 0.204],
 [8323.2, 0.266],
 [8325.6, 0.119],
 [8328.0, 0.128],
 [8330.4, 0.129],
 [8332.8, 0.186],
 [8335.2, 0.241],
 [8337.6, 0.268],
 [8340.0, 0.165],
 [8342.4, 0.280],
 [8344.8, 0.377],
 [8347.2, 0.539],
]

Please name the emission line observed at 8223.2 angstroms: [O II] 3727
